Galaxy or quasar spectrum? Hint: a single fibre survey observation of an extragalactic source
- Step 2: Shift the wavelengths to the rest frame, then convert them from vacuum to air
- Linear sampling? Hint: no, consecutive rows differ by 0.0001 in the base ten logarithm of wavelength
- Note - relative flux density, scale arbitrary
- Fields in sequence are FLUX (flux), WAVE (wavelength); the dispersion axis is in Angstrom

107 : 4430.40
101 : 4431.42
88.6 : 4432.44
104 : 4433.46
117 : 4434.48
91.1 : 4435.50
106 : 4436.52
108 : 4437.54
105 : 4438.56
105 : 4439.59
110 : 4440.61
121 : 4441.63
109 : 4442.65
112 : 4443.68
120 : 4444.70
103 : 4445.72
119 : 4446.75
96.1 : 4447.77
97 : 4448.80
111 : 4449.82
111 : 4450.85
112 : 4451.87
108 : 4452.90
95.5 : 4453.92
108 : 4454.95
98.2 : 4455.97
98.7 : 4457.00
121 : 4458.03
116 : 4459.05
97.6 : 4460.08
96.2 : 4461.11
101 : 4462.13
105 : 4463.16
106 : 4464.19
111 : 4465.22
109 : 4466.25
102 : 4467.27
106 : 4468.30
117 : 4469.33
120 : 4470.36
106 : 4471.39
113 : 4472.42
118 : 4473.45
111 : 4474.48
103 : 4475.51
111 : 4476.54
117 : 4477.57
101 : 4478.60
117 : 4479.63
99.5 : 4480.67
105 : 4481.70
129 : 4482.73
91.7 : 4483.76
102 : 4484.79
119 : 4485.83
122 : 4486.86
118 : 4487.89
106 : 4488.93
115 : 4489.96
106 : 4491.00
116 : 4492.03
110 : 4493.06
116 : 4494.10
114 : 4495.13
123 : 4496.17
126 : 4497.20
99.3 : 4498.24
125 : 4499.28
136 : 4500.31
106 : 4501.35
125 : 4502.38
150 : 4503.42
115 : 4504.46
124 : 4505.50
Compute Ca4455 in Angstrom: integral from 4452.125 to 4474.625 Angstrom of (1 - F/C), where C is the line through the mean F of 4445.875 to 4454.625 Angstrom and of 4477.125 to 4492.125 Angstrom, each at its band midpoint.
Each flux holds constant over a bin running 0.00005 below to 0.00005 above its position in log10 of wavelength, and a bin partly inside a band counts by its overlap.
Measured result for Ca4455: 0.1 Angstrom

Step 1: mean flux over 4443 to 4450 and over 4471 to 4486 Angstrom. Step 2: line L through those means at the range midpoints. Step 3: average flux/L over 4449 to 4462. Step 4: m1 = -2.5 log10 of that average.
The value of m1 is 0.03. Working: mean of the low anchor 108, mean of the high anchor 109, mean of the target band 106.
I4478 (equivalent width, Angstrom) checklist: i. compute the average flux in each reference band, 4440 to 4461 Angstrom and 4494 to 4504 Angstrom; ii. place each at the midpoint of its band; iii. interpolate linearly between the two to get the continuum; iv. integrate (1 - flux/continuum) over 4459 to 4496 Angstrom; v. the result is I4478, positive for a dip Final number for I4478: 1.9 Angstrom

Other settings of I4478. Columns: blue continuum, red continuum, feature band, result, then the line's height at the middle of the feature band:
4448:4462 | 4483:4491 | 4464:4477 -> -0.3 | 108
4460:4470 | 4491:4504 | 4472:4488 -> 0.2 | 112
